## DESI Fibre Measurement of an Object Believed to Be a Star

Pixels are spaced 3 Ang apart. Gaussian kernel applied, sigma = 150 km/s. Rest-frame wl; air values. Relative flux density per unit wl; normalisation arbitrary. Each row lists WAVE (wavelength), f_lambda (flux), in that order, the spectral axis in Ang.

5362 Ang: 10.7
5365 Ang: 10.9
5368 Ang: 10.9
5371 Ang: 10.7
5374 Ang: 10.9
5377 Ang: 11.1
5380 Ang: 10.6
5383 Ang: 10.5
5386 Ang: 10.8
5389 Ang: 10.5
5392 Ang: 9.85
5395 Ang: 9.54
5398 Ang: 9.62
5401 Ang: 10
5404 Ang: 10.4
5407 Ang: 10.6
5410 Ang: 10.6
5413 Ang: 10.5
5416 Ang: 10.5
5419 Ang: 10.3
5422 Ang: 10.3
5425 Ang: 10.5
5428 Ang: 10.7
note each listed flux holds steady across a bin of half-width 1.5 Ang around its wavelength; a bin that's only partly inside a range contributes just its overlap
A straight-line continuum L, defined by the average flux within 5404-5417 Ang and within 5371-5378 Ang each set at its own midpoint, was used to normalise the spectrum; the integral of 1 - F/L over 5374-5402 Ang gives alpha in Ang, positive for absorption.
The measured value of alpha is 1.21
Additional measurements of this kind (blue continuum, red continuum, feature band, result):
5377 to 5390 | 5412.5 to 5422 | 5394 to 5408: 0.66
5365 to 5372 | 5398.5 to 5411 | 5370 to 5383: -0.09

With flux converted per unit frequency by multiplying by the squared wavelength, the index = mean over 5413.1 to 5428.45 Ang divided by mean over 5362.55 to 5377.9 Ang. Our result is 1.0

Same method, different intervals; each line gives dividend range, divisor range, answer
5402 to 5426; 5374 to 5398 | 1.02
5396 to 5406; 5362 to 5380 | 0.93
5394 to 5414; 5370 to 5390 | 0.96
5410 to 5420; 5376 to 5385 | 0.99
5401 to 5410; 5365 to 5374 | 0.98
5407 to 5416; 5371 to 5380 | 0.98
